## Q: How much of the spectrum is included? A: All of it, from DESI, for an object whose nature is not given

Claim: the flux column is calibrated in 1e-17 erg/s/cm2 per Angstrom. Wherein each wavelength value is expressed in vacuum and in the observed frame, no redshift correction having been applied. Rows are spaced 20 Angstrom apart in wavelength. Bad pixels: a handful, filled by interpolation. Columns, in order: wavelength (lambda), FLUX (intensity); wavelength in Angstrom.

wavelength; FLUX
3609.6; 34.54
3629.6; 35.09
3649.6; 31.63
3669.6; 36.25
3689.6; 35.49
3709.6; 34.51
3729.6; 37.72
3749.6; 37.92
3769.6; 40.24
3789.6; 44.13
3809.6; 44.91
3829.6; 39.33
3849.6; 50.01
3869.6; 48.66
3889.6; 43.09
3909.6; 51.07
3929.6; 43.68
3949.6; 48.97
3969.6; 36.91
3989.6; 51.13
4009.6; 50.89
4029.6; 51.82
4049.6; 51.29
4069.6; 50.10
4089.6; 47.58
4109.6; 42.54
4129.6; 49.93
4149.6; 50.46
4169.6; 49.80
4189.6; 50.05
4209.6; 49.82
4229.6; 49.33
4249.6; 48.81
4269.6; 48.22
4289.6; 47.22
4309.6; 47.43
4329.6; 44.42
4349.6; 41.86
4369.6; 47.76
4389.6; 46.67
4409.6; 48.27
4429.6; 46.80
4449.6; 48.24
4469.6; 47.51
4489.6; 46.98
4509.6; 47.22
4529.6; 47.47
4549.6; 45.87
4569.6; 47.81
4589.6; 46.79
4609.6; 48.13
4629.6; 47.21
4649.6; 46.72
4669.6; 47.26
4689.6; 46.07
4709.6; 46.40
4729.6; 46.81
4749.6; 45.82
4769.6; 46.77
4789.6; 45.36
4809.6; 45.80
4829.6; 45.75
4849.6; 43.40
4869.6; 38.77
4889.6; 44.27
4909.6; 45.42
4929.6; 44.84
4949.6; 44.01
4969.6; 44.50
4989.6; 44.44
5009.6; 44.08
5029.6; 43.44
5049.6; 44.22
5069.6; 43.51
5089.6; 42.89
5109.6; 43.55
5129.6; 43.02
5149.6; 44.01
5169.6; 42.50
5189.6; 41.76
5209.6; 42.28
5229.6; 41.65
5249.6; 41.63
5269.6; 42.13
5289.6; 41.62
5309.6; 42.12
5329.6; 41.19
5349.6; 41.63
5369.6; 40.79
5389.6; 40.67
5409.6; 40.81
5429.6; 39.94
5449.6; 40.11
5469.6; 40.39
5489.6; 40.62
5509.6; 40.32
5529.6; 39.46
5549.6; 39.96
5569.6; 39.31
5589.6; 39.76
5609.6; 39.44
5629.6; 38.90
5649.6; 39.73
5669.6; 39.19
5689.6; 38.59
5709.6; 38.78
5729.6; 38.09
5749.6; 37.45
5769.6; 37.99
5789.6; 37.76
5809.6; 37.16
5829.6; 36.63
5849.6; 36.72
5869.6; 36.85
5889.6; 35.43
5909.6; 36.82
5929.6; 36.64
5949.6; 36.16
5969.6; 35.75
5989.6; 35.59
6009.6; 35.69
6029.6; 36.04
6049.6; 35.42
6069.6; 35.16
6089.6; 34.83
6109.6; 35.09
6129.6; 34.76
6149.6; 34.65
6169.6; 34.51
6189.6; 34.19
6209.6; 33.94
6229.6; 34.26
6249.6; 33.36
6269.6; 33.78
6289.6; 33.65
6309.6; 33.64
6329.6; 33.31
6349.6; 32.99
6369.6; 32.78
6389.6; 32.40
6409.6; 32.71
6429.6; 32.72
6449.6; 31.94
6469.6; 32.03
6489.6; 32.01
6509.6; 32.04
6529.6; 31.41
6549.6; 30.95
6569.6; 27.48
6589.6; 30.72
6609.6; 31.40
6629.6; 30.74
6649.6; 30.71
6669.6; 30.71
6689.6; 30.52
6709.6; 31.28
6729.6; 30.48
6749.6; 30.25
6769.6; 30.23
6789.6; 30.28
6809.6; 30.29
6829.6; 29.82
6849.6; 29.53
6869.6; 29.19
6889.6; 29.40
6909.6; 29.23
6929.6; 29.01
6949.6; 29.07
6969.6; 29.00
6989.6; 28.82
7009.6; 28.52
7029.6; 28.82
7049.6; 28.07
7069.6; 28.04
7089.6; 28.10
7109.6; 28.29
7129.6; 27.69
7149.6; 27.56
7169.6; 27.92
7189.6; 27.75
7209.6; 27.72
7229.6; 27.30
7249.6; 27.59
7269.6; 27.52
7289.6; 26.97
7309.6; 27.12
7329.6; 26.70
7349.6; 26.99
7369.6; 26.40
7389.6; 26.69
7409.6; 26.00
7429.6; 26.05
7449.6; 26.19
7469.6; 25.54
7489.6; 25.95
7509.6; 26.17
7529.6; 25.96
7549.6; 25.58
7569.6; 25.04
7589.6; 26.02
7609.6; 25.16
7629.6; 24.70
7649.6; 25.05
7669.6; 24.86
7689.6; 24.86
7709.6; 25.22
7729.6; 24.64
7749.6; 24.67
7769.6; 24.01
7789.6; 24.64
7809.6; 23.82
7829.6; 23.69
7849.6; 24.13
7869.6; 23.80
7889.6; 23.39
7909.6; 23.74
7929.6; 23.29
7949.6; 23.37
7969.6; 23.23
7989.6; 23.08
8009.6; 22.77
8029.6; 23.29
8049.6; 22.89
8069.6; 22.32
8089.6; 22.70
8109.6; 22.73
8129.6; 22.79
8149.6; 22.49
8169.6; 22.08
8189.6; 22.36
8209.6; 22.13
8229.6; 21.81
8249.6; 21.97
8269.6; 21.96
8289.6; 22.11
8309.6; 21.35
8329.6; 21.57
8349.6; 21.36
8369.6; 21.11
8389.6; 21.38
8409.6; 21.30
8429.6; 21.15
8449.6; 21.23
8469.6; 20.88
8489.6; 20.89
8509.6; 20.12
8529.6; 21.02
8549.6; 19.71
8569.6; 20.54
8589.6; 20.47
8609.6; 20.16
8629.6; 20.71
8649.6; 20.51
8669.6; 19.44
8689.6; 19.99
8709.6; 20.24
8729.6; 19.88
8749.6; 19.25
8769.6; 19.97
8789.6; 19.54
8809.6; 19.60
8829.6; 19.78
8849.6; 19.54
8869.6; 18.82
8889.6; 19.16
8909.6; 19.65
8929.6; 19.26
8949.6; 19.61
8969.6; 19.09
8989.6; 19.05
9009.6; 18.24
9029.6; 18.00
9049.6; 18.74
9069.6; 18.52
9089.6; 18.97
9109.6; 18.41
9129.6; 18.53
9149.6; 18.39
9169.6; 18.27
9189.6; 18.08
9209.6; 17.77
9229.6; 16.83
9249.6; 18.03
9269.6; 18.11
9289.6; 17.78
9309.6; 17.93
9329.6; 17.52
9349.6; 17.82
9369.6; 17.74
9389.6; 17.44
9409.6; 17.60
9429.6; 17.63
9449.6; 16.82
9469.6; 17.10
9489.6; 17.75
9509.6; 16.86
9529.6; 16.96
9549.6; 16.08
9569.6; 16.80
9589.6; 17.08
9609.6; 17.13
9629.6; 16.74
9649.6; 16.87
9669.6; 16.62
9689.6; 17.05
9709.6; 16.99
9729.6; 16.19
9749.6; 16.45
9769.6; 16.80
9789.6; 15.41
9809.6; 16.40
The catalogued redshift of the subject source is 0.00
